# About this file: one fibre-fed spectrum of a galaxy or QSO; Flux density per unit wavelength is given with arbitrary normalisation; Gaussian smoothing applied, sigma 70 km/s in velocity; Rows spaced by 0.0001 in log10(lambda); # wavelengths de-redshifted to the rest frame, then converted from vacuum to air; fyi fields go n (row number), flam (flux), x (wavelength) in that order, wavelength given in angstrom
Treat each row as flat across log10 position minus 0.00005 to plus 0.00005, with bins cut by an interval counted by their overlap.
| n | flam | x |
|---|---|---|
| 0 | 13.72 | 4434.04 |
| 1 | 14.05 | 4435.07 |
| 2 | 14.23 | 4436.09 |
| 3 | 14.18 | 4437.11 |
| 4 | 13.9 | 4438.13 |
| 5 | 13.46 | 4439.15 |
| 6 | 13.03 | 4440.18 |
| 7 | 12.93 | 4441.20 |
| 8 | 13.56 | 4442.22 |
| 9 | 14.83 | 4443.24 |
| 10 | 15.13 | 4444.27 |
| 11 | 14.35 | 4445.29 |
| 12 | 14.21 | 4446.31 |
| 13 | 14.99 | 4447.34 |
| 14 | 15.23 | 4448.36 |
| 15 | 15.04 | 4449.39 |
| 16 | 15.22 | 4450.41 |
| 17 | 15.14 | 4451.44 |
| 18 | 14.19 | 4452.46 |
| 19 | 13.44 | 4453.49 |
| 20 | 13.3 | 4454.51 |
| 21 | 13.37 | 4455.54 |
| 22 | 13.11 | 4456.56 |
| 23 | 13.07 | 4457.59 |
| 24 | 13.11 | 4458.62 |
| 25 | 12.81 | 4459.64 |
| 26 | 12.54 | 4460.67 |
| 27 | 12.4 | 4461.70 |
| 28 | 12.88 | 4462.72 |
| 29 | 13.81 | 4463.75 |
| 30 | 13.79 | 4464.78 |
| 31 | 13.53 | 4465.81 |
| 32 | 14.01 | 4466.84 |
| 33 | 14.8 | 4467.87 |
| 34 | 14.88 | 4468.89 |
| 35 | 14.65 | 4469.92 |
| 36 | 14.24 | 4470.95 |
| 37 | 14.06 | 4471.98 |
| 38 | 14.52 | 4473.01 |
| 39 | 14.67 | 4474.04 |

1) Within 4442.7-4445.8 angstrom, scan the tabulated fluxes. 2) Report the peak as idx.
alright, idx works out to 15.13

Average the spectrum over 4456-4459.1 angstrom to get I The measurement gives 13.1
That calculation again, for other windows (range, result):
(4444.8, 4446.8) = 14.3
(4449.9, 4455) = 14.3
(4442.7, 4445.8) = 14.8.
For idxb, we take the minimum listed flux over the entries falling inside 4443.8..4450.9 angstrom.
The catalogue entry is 14.21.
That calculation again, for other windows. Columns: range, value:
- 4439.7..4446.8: 12.93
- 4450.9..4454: 13.44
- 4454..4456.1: 13.3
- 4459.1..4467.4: 12.4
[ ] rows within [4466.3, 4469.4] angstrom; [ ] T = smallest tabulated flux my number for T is 14.01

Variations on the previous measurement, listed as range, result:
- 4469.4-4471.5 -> 14.24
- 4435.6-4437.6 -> 14.18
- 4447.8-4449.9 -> 15.04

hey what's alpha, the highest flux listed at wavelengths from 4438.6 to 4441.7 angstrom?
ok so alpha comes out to 13.46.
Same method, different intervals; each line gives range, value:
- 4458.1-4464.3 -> 13.81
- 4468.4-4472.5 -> 14.88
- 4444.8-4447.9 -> 14.99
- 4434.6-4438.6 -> 14.23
